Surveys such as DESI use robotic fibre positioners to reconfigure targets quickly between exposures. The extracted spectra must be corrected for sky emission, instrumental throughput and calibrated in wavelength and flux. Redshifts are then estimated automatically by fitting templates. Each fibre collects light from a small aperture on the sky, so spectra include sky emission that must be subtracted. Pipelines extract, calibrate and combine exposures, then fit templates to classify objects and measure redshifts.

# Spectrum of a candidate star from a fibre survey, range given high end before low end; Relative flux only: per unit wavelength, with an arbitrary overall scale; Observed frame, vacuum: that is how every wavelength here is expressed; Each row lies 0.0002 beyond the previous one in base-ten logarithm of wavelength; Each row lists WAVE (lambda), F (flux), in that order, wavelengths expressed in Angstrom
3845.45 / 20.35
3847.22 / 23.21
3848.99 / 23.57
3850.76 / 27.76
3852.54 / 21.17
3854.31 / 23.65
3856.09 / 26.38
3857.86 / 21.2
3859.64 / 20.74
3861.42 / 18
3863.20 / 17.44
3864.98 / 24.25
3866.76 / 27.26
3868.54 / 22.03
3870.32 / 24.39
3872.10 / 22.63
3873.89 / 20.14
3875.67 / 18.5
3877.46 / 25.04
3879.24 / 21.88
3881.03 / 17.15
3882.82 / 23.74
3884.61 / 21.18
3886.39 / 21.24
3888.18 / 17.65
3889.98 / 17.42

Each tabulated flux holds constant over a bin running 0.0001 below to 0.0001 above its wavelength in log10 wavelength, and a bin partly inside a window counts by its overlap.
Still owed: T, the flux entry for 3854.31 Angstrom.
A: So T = 23.65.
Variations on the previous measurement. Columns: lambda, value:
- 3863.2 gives 17.44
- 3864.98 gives 24.25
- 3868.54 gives 22.03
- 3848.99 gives 23.57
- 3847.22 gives 23.21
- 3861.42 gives 18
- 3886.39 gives 21.24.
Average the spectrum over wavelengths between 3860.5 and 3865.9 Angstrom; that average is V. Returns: 19.9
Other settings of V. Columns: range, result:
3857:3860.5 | 21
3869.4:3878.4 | 22.1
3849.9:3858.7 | 24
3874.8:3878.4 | 21.8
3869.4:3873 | 23.5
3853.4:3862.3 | 22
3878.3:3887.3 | 21.1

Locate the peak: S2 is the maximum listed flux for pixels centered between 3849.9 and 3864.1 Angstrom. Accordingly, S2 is 27.76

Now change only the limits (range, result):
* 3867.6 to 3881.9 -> 25.04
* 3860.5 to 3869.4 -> 27.26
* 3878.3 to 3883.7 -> 23.74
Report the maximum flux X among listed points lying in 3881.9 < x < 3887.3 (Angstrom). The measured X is 23.74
